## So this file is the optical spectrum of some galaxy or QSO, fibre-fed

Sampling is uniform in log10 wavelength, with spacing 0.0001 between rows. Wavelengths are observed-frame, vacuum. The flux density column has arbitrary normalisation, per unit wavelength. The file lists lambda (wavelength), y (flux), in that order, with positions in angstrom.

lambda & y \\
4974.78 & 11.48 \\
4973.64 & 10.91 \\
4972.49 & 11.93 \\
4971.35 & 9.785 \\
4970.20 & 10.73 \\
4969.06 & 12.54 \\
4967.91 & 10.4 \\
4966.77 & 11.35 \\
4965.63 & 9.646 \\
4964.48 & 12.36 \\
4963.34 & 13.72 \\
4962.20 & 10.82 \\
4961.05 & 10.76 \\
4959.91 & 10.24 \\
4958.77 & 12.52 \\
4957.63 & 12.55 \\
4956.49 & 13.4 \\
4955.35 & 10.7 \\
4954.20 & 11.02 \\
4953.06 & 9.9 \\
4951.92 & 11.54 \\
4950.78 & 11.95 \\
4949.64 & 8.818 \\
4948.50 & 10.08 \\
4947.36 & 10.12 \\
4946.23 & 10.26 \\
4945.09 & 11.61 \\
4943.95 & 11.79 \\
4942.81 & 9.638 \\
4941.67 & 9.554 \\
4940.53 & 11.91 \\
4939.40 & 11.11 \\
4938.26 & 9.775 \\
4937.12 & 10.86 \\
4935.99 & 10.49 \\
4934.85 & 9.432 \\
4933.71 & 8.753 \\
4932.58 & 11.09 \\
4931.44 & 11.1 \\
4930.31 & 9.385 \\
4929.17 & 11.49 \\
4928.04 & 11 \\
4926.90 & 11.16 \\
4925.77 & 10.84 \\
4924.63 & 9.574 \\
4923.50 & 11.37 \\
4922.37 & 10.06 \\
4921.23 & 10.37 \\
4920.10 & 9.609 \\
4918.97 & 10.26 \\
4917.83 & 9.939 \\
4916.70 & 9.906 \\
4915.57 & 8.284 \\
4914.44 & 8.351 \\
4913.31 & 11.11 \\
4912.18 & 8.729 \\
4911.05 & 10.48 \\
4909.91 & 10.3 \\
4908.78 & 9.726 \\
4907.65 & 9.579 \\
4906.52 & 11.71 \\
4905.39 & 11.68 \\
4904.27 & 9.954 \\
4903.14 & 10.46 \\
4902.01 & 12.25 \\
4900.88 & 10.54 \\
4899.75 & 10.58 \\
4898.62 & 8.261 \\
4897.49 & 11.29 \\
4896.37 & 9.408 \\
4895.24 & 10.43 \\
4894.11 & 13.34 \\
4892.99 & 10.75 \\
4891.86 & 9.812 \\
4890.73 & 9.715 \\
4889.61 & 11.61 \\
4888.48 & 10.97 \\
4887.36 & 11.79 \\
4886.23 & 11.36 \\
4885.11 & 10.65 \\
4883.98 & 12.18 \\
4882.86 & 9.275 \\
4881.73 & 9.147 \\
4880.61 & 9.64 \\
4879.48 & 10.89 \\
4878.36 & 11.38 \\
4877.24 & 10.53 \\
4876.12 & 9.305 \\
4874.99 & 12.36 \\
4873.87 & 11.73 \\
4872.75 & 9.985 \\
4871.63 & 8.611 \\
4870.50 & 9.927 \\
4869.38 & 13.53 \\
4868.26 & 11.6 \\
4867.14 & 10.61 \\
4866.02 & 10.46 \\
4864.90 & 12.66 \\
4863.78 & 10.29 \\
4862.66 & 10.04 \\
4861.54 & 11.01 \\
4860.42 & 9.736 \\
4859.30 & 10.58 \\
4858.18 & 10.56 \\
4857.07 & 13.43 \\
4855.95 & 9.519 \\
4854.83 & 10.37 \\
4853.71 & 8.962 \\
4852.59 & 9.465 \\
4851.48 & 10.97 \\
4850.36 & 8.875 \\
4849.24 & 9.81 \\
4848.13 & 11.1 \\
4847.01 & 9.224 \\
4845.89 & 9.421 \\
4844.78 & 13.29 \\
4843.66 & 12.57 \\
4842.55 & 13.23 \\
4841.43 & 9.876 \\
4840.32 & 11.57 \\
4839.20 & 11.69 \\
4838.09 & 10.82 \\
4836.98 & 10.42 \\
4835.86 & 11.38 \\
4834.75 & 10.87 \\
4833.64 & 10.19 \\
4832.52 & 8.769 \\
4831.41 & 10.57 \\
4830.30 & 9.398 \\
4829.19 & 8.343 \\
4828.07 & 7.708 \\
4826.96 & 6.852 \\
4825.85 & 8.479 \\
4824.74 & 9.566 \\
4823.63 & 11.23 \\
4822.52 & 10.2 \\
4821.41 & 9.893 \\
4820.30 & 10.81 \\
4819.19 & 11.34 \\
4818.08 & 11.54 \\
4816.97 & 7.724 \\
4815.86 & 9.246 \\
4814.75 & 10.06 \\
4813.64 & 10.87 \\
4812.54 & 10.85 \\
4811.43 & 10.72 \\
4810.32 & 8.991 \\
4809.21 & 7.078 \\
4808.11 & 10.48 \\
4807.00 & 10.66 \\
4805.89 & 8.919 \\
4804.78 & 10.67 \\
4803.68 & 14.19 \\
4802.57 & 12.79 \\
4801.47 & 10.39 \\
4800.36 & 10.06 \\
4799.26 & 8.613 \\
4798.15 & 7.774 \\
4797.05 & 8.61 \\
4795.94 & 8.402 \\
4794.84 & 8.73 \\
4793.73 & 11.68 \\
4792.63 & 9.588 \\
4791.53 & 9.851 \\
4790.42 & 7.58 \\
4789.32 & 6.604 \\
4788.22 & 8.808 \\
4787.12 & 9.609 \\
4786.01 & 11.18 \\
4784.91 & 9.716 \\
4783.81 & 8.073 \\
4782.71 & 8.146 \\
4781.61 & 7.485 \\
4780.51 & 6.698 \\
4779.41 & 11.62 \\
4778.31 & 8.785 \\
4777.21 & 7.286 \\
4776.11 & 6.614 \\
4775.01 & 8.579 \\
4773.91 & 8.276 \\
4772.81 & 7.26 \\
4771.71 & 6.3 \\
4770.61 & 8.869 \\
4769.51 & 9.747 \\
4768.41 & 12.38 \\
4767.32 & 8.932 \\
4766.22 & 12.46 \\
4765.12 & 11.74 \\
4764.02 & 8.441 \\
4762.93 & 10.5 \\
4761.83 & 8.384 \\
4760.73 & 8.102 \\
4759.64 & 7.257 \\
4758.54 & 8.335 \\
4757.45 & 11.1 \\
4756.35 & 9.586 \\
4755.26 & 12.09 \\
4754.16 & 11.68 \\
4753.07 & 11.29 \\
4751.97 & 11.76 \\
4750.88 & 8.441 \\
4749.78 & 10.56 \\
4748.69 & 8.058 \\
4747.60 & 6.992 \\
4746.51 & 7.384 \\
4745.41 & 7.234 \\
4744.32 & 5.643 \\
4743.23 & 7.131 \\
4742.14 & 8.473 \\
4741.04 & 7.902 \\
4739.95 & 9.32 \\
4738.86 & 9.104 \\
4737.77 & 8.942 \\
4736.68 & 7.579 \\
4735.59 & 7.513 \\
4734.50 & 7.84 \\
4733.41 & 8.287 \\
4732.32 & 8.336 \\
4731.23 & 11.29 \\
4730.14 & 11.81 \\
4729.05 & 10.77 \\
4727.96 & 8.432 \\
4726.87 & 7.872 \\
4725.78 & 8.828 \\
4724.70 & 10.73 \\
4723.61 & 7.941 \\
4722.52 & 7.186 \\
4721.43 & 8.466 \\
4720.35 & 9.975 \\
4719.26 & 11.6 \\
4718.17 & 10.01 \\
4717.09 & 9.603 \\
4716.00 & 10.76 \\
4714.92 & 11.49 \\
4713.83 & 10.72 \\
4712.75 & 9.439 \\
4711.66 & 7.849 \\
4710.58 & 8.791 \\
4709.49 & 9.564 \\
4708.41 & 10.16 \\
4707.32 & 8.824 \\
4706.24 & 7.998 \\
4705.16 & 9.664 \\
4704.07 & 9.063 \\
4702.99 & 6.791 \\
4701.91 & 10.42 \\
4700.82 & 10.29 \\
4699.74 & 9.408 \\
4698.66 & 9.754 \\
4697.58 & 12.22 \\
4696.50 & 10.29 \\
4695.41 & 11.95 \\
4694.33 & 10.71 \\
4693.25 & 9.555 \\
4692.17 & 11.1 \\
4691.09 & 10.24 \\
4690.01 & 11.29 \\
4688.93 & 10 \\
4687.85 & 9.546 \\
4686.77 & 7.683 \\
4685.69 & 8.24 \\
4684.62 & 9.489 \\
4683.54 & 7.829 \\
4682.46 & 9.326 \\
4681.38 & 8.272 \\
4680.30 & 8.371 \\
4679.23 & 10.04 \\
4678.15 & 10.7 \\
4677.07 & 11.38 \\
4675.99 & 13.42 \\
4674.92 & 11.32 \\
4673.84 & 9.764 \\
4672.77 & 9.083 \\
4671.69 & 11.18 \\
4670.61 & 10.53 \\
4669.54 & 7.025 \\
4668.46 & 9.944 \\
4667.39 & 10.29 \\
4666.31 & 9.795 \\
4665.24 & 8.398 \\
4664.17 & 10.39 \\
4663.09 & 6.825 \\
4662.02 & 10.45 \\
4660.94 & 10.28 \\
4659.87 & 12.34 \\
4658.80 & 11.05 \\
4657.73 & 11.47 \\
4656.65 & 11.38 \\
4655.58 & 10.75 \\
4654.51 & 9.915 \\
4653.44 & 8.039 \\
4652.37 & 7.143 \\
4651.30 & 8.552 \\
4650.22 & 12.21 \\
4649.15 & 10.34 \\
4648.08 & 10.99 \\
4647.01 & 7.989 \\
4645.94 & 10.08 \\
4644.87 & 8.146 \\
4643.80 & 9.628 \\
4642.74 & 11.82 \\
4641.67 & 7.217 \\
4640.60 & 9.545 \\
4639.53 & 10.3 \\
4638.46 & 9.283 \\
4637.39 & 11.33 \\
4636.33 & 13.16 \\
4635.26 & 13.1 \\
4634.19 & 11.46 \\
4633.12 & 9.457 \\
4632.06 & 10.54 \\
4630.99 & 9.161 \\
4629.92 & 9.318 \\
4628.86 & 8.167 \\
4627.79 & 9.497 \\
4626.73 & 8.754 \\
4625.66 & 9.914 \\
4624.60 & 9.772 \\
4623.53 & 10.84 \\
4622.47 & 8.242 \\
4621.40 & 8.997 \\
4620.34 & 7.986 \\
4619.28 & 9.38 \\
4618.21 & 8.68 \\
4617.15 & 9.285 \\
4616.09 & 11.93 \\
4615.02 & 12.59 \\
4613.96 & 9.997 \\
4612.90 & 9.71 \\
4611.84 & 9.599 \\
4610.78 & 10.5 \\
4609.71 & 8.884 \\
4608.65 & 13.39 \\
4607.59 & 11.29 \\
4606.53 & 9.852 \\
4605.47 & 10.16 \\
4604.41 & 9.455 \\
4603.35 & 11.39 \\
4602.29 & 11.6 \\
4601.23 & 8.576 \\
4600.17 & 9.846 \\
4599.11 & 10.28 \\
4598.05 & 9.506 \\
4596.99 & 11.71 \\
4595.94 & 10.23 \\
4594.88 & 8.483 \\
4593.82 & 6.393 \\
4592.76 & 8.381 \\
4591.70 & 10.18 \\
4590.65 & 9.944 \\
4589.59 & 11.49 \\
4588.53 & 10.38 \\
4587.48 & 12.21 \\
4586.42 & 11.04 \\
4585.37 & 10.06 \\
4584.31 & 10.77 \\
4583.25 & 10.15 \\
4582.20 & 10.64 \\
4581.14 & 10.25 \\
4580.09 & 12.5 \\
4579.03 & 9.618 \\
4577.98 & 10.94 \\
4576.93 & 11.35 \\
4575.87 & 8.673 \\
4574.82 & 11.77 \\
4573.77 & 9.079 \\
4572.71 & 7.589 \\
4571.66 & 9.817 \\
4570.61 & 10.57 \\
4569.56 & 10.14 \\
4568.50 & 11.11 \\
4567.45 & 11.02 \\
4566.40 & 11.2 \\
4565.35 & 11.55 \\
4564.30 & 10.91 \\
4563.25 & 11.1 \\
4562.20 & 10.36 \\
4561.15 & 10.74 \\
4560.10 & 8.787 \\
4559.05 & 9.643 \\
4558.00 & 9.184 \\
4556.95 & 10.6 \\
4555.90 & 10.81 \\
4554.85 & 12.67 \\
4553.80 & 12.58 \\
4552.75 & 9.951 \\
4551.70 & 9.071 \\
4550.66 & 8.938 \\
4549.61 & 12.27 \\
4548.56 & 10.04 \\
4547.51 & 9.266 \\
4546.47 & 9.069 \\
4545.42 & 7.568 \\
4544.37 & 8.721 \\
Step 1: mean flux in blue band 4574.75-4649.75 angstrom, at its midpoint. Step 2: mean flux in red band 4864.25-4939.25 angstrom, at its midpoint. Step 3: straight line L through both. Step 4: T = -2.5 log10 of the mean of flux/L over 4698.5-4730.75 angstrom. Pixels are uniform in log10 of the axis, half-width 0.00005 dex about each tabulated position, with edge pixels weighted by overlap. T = 0.09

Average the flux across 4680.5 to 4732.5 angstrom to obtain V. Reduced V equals 9.62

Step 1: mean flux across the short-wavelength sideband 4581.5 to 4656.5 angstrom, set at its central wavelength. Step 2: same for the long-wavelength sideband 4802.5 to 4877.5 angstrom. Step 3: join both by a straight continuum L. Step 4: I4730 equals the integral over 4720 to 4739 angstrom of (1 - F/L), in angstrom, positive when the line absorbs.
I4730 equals 2.38 angstrom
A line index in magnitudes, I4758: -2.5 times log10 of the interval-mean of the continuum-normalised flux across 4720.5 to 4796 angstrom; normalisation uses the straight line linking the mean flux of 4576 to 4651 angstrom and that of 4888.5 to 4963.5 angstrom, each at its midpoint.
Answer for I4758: 0.15 mag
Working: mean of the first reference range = 10.1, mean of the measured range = 8.96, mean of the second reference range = 10.6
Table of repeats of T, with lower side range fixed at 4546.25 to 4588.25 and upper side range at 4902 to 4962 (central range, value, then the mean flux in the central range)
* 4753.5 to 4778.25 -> 0.135 mag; 9.27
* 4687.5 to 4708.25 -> 0.056 mag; 9.96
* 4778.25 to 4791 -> 0.205 mag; 8.69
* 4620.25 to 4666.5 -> 0.063 mag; 9.88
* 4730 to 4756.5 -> 0.177 mag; 8.92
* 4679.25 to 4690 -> 0.172 mag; 8.94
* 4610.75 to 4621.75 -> 0.064 mag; 9.87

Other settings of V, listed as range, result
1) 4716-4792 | 9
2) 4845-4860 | 10.2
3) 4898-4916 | 10.1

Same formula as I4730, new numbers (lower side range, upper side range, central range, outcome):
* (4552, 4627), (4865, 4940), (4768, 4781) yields 2.4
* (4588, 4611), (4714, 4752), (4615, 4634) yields 0.6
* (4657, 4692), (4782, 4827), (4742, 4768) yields 1.4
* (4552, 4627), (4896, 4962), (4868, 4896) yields -0.9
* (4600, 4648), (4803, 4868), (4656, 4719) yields 1.2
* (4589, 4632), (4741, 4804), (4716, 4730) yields -0.1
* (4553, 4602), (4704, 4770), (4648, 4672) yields -0.3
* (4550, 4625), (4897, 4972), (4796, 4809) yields 0.4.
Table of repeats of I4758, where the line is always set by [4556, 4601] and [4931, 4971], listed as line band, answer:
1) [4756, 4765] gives 0.165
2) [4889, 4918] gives 0.053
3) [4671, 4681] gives -0.013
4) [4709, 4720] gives 0.054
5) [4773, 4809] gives 0.154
